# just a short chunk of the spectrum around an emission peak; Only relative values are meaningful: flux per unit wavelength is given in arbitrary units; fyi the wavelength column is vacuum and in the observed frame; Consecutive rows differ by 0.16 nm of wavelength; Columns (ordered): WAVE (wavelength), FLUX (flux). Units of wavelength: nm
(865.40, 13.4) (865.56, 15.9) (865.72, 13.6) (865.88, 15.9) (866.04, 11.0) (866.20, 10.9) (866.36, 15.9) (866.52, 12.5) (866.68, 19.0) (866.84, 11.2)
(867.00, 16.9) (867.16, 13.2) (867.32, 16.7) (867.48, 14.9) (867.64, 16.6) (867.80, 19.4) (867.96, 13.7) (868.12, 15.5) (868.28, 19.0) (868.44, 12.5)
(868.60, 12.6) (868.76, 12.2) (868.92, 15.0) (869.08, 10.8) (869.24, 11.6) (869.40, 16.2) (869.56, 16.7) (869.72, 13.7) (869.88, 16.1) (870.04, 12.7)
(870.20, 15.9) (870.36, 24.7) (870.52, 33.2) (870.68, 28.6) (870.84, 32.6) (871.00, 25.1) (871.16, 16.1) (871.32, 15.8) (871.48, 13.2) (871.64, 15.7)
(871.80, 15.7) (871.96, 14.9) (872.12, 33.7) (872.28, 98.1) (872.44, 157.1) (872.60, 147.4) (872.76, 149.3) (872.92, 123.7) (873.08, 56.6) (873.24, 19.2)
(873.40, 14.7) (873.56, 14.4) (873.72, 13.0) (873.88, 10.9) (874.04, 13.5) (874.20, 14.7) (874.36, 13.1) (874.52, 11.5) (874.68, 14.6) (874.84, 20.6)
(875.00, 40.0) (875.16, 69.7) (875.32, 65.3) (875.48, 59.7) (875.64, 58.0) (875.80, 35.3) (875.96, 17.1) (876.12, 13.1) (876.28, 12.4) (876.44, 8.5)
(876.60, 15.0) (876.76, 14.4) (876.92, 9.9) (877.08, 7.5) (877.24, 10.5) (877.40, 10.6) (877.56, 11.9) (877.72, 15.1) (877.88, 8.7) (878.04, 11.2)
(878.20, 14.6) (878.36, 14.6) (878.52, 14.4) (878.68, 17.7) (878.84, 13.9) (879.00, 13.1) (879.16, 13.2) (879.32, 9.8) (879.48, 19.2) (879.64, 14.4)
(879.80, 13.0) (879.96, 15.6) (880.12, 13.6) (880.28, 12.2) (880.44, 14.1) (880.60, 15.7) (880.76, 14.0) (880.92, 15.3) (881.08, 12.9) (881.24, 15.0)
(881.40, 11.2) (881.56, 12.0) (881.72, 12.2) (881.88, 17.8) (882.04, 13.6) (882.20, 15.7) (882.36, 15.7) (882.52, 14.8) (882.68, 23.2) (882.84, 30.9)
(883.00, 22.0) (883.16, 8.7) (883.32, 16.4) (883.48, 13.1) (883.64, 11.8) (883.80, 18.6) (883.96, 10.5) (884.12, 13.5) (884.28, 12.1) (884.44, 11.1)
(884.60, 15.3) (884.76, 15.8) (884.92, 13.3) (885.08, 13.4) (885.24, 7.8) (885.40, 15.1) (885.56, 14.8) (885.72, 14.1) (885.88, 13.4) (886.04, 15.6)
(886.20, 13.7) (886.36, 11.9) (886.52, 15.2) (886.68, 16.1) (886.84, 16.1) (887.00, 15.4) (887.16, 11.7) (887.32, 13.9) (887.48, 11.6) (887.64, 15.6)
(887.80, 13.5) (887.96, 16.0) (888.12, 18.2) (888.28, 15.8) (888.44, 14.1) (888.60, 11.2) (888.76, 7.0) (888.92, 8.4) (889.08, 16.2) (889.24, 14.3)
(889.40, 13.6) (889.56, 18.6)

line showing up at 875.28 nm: [N II]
